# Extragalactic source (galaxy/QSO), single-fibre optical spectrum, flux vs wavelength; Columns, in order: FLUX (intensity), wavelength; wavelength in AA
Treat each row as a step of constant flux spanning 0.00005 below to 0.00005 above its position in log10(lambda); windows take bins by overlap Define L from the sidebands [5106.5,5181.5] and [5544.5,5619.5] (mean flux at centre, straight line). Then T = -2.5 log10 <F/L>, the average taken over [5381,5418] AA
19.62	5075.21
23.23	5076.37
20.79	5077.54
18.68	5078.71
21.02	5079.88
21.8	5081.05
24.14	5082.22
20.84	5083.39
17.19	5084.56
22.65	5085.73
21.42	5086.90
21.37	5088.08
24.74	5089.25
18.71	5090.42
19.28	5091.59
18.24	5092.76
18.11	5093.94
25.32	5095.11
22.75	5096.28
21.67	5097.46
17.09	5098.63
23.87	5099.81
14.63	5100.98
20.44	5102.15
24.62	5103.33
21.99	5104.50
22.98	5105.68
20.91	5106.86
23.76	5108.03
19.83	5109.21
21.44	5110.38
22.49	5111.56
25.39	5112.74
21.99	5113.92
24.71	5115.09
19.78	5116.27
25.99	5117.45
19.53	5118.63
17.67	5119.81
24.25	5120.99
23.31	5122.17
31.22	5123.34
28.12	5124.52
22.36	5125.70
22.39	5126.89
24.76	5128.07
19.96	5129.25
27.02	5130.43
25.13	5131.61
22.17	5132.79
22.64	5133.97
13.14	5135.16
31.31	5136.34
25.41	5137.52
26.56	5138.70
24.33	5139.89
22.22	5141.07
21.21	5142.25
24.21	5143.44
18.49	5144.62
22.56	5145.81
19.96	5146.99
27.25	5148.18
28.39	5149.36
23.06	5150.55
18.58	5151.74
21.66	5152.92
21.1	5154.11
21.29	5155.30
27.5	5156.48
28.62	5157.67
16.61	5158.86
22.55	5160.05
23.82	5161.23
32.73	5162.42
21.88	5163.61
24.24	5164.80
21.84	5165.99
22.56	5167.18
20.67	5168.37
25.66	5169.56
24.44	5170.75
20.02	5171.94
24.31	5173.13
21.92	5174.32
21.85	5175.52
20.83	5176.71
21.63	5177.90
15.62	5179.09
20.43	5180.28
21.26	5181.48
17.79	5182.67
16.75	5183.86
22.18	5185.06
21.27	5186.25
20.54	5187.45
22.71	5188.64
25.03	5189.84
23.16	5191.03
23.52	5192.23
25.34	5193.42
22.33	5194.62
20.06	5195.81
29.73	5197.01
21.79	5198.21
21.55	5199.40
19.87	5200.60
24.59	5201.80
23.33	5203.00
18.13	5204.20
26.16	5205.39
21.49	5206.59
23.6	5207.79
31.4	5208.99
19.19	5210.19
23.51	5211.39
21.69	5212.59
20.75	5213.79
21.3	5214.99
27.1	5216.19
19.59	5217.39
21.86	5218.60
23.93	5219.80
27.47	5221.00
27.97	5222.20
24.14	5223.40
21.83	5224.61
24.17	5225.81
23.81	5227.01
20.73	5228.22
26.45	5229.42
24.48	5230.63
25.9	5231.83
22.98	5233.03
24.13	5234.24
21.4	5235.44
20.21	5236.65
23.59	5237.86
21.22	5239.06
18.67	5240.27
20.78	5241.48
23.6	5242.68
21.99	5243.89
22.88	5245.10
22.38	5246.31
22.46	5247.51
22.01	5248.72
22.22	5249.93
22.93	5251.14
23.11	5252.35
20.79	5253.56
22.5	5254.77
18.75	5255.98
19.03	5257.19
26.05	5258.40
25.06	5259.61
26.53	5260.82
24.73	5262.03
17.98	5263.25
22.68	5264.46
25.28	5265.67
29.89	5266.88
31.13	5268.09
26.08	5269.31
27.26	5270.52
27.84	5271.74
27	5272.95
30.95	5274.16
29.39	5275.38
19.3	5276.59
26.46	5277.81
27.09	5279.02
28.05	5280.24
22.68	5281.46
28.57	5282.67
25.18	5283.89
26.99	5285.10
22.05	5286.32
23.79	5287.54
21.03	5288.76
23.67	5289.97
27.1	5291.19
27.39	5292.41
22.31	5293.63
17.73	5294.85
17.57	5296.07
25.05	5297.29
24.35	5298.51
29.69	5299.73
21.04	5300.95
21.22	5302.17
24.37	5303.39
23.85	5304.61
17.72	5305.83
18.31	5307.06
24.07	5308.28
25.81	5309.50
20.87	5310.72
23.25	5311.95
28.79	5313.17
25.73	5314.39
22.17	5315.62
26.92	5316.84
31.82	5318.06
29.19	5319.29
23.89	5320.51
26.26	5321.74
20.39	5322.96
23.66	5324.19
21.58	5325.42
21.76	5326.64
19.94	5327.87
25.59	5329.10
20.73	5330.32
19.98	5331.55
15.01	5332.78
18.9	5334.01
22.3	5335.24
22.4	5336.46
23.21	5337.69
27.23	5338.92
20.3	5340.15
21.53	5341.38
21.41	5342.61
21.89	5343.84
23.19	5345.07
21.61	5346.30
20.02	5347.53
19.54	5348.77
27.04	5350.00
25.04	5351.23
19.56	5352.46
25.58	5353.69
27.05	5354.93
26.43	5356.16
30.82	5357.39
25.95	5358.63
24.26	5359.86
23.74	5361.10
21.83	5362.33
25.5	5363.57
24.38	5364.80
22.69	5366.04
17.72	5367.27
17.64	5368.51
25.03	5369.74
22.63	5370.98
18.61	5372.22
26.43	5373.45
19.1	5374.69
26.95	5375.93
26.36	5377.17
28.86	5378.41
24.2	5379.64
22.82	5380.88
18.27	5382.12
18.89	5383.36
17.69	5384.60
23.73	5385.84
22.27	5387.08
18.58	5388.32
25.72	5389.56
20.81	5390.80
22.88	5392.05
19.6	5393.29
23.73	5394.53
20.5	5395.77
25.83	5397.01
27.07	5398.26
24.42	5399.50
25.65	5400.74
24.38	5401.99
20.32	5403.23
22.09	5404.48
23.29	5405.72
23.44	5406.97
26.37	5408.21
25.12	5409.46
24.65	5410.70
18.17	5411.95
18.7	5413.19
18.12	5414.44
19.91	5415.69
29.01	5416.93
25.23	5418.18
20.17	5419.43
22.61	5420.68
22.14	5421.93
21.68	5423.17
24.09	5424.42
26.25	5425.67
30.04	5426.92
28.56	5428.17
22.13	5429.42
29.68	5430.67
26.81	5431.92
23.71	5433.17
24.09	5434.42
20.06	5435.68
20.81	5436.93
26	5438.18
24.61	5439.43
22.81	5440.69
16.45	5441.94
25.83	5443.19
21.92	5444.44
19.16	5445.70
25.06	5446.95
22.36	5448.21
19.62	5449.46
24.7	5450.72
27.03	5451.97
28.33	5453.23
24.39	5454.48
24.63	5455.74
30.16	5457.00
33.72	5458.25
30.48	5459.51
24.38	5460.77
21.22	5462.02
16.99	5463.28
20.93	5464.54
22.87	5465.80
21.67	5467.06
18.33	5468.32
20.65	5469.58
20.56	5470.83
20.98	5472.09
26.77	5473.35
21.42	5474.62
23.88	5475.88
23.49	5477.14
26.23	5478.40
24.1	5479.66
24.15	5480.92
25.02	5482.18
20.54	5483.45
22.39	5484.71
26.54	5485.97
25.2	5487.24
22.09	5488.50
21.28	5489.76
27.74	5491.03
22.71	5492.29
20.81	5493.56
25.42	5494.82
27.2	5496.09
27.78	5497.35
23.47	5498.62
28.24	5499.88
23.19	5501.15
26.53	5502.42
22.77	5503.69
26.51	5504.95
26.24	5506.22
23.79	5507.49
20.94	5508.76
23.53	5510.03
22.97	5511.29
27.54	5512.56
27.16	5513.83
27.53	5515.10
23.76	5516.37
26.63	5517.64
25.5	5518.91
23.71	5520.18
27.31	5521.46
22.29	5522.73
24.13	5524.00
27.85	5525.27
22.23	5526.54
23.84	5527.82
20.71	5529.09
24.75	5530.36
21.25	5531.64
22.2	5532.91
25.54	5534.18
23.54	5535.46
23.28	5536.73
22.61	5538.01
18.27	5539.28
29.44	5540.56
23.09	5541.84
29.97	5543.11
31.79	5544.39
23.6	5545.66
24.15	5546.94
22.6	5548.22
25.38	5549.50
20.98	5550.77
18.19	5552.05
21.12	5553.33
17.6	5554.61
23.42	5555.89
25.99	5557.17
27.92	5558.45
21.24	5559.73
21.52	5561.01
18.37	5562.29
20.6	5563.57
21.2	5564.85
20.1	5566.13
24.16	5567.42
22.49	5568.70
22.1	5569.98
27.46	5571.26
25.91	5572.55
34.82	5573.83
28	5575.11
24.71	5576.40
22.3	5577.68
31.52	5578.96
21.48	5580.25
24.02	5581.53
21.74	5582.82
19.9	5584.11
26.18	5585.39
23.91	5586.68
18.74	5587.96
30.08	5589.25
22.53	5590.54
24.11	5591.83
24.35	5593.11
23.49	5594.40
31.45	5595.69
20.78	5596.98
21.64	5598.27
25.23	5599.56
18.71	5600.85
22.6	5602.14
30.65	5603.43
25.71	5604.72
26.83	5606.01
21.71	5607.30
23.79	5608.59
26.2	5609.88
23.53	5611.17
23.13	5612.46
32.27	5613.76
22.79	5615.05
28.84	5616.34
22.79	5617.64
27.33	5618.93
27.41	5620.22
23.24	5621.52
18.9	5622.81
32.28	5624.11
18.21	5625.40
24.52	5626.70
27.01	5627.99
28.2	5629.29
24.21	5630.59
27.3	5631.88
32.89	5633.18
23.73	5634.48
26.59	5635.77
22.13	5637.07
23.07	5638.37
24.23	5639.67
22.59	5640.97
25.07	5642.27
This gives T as 0.06 mag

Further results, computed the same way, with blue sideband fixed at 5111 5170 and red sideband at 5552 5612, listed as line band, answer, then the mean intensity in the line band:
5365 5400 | 0.056 mag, 22.5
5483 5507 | -0.036 mag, 24.6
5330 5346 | 0.107 mag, 21.4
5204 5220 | 0.026 mag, 22.9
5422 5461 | -0.047 mag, 24.8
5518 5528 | -0.038 mag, 24.7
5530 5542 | 0.022 mag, 23.4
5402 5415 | 0.073 mag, 22.2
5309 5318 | -0.073 mag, 25.2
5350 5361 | -0.086 mag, 25.6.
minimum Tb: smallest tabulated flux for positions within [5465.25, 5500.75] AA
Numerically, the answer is 18.33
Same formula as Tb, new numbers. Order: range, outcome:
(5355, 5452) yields 16.45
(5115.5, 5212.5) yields 13.14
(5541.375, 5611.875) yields 17.6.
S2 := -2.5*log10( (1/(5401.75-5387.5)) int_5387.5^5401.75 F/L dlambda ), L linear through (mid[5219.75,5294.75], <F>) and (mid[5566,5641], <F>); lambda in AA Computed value 0.06 mag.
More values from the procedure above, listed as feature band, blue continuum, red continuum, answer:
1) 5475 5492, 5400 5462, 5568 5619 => 0.01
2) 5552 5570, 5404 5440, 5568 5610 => 0.13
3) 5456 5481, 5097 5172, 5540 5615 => 0.01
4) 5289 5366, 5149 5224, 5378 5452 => -0.02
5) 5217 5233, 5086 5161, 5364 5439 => -0.06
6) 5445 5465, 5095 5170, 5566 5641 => -0.01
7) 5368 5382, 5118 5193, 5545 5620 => 0.00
